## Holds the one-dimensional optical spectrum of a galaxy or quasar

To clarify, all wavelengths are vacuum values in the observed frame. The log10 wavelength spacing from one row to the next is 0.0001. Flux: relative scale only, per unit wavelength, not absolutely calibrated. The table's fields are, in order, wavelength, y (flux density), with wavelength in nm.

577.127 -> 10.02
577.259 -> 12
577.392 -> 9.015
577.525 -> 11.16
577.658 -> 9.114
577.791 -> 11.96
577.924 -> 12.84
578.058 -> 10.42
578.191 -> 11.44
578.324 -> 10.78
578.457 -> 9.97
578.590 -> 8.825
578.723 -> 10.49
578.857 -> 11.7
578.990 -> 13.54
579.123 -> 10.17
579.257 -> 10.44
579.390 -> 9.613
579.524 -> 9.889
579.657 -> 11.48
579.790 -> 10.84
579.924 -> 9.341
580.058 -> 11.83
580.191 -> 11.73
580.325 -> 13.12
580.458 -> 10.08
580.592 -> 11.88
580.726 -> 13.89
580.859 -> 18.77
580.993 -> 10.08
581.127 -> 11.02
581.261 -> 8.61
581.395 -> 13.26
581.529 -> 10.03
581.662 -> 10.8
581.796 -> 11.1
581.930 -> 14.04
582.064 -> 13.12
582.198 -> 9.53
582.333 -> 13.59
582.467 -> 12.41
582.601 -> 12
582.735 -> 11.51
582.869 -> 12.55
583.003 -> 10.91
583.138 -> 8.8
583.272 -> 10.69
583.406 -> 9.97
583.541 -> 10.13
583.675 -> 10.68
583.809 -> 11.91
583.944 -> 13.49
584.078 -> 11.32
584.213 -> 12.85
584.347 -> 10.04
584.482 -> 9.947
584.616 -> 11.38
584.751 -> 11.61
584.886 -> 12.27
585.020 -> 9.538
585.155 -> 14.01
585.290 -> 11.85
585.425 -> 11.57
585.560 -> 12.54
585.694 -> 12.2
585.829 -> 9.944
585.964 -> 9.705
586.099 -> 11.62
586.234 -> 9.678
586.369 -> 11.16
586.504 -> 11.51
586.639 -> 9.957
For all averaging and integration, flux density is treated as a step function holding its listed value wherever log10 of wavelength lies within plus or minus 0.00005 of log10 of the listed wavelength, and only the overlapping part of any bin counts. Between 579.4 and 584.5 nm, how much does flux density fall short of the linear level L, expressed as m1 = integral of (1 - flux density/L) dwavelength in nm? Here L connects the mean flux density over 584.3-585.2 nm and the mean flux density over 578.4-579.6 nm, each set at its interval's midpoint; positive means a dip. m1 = -0.29 nm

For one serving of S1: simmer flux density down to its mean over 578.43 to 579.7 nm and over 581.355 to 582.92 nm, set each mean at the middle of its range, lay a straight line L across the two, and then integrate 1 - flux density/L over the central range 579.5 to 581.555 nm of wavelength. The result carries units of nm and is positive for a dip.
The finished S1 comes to -0.08 nm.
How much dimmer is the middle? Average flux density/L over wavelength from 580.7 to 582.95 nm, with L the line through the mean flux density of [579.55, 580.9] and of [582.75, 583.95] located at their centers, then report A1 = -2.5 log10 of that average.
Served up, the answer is -0.056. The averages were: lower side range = 12.1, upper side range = 10.9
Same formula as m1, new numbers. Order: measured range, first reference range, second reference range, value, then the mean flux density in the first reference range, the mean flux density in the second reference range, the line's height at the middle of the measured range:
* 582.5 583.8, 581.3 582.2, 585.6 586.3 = 0.06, 11.8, 10.7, 11.4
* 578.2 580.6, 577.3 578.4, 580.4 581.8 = 0.10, 10.9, 11.8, 11.3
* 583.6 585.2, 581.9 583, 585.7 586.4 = -0.04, 12.2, 10.5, 11.3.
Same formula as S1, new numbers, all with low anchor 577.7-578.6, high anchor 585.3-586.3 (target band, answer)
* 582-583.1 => -0.08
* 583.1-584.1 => 0.01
